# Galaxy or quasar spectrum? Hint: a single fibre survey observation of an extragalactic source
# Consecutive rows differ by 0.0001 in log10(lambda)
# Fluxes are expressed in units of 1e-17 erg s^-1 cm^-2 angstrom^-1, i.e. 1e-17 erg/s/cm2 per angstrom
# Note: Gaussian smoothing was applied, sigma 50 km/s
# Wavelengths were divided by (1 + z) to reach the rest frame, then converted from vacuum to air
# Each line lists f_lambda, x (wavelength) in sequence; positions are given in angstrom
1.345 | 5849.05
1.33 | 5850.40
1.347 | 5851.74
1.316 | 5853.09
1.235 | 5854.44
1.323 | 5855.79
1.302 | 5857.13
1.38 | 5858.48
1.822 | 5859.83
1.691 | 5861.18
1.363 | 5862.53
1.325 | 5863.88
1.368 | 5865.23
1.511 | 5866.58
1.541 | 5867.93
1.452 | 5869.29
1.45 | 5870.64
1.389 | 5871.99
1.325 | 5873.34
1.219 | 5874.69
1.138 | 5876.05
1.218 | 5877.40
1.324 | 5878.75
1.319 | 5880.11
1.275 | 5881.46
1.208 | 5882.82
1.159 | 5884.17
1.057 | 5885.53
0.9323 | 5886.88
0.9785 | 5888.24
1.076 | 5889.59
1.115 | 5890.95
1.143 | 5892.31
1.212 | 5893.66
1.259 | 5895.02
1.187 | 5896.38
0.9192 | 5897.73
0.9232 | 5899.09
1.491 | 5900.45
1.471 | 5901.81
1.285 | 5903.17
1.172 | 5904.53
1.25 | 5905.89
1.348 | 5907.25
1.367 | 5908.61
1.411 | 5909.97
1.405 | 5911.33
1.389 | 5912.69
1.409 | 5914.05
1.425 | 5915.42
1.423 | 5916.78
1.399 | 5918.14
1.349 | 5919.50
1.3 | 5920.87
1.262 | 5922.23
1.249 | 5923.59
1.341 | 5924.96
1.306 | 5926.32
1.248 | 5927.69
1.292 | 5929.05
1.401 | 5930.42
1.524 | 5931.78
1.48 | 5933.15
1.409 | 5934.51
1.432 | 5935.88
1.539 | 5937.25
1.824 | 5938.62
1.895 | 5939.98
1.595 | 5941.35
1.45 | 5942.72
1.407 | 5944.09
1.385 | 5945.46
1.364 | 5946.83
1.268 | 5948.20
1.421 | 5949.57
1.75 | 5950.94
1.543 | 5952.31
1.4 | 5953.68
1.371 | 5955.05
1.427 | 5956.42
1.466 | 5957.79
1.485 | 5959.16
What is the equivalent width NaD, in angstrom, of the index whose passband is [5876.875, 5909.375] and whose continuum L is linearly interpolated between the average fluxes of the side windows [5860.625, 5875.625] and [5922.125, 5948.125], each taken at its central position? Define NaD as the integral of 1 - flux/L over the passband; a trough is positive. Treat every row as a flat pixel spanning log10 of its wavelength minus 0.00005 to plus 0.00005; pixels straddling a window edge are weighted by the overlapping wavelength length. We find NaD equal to 5.21 angstrom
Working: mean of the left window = 1.41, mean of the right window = 1.44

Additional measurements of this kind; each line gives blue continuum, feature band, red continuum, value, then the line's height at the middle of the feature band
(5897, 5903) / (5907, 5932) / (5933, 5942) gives 0.91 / 1.41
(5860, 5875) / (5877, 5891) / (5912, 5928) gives 2.57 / 1.41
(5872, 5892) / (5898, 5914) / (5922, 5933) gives -0.65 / 1.26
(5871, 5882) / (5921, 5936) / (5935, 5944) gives 1.88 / 1.55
